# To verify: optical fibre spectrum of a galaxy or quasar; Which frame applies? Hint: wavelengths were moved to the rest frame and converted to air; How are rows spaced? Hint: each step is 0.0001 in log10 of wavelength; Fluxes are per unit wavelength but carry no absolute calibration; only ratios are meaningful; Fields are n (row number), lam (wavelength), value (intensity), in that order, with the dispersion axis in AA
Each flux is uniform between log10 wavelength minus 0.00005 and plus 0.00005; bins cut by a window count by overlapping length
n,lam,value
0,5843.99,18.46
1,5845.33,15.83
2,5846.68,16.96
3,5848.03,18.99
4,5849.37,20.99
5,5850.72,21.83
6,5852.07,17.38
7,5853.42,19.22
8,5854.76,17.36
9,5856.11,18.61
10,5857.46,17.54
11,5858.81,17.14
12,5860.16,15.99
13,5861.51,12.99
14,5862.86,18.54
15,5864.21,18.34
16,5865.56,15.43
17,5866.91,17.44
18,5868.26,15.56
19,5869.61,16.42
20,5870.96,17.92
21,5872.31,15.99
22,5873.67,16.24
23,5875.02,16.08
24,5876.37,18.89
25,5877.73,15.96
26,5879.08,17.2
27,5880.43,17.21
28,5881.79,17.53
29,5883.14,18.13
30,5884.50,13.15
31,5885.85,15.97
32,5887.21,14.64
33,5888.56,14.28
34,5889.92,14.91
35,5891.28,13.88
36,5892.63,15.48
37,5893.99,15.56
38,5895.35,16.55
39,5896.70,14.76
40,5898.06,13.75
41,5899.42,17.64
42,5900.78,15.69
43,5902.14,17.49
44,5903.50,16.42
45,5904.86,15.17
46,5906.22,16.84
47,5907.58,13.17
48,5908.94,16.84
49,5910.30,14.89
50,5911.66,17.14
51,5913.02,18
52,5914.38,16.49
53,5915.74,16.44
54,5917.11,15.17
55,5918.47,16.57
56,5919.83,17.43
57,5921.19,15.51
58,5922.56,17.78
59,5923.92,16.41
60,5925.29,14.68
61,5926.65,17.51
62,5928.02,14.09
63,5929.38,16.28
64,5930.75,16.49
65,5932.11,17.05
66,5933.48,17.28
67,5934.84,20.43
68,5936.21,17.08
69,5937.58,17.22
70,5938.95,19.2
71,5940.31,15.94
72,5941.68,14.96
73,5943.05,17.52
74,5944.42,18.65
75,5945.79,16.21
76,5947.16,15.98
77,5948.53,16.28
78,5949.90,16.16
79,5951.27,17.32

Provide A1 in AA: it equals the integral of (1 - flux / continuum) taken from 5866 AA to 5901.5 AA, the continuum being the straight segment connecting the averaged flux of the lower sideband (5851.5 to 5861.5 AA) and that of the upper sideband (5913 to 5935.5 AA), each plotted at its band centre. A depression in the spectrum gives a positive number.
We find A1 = 2.1 AA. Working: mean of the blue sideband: 17.3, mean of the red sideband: 16.6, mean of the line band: 16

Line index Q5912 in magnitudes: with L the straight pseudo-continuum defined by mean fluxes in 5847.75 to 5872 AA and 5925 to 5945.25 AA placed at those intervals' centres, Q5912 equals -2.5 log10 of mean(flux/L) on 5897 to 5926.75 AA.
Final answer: 0.07 mag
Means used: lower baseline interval 17.6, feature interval 16.2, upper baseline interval 17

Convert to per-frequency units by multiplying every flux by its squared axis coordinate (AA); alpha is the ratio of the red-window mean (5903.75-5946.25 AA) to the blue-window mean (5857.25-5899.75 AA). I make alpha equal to 1.0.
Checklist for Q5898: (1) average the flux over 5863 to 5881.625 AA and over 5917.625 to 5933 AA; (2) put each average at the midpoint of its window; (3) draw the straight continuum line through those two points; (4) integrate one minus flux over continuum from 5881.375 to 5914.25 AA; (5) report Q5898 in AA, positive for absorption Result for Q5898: 1.75 AA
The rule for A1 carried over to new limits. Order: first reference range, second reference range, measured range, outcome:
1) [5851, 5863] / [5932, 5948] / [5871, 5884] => 0.2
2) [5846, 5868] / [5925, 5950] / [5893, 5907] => 1.1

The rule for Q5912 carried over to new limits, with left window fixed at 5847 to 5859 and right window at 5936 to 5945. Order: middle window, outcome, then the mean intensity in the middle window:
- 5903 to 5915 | 0.107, 16.1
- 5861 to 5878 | 0.114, 16.6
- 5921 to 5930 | 0.092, 16.1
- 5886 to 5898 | 0.204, 15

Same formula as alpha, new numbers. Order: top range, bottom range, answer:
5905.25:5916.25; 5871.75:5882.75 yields 0.97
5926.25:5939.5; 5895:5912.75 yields 1.09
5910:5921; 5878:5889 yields 1.04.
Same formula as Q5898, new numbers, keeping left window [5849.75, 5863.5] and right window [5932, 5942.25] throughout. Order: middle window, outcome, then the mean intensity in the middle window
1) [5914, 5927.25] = 0.8 AA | 16.4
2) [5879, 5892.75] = 1.6 AA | 15.6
